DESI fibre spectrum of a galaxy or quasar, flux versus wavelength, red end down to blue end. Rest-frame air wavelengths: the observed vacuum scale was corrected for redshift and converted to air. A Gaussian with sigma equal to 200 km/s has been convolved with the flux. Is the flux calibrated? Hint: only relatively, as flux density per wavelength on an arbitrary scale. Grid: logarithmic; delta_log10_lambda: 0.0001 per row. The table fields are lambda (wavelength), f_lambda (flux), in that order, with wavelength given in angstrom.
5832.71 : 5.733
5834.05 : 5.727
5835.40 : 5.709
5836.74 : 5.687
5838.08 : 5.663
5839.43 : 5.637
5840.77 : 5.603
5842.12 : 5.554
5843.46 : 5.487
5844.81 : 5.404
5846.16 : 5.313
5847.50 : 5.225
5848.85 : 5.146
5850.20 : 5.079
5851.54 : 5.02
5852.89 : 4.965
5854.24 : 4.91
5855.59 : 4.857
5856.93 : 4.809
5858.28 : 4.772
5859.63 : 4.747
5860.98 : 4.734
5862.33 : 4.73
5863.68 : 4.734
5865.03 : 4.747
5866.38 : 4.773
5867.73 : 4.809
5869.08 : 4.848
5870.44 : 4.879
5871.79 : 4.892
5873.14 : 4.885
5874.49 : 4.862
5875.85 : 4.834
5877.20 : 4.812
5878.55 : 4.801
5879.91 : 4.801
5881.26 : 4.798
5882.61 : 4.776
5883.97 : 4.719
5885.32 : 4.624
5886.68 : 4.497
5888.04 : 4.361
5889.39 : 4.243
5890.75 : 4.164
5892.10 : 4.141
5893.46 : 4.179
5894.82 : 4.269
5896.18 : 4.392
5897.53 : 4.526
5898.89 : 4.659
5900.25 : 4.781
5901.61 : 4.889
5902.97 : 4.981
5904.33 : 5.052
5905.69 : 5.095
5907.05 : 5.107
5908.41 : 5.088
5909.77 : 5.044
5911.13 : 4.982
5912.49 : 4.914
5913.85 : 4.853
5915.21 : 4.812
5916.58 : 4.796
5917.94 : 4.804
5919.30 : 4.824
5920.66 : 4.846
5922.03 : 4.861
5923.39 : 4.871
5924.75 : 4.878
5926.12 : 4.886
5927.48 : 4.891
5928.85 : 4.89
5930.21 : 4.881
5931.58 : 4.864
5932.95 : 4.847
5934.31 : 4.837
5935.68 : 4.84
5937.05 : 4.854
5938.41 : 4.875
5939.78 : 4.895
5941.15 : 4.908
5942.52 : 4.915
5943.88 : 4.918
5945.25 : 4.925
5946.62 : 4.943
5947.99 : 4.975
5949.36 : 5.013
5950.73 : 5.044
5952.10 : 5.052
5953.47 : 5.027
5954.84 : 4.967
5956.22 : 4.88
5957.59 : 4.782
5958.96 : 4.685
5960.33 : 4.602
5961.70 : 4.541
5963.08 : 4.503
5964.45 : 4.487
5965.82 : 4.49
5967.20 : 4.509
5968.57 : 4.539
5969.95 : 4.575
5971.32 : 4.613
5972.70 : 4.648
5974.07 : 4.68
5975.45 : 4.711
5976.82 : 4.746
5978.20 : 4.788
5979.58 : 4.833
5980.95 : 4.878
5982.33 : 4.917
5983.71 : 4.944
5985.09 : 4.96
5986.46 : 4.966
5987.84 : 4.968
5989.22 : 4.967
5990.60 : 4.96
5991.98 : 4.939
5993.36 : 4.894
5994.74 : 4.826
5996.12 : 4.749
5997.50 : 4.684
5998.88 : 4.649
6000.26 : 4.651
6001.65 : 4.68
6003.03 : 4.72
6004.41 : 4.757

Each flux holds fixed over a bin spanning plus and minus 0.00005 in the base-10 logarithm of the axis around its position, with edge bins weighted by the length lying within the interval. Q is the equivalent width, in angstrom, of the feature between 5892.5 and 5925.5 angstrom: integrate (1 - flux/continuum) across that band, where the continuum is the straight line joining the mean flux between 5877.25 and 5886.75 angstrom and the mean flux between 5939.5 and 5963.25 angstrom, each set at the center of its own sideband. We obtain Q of -0.12 angstrom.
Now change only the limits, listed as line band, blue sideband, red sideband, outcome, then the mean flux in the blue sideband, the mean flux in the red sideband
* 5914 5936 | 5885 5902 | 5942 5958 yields -0.61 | 4.43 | 4.96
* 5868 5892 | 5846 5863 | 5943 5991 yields 1.10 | 4.94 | 4.8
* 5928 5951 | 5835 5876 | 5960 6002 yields -0.26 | 5.07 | 4.74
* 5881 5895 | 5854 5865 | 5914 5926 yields 1.10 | 4.78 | 4.84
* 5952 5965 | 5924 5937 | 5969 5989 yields 0.24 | 4.87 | 4.8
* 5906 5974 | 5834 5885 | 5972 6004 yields 0.91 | 5.03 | 4.81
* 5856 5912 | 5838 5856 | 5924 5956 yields 4.34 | 5.27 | 4.92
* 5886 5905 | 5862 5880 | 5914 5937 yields 1.27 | 4.82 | 4.85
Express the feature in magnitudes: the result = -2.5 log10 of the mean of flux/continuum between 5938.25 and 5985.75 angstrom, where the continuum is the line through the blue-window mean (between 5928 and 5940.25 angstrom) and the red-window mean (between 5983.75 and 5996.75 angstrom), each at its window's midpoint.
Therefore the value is 0.02 mag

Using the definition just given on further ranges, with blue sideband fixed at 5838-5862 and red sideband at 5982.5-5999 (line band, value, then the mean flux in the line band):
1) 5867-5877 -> 0.05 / 4.85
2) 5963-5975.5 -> 0.08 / 4.57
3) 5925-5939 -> 0.03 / 4.87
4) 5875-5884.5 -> 0.07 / 4.79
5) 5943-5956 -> 0.00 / 4.98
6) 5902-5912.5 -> 0.00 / 5.04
